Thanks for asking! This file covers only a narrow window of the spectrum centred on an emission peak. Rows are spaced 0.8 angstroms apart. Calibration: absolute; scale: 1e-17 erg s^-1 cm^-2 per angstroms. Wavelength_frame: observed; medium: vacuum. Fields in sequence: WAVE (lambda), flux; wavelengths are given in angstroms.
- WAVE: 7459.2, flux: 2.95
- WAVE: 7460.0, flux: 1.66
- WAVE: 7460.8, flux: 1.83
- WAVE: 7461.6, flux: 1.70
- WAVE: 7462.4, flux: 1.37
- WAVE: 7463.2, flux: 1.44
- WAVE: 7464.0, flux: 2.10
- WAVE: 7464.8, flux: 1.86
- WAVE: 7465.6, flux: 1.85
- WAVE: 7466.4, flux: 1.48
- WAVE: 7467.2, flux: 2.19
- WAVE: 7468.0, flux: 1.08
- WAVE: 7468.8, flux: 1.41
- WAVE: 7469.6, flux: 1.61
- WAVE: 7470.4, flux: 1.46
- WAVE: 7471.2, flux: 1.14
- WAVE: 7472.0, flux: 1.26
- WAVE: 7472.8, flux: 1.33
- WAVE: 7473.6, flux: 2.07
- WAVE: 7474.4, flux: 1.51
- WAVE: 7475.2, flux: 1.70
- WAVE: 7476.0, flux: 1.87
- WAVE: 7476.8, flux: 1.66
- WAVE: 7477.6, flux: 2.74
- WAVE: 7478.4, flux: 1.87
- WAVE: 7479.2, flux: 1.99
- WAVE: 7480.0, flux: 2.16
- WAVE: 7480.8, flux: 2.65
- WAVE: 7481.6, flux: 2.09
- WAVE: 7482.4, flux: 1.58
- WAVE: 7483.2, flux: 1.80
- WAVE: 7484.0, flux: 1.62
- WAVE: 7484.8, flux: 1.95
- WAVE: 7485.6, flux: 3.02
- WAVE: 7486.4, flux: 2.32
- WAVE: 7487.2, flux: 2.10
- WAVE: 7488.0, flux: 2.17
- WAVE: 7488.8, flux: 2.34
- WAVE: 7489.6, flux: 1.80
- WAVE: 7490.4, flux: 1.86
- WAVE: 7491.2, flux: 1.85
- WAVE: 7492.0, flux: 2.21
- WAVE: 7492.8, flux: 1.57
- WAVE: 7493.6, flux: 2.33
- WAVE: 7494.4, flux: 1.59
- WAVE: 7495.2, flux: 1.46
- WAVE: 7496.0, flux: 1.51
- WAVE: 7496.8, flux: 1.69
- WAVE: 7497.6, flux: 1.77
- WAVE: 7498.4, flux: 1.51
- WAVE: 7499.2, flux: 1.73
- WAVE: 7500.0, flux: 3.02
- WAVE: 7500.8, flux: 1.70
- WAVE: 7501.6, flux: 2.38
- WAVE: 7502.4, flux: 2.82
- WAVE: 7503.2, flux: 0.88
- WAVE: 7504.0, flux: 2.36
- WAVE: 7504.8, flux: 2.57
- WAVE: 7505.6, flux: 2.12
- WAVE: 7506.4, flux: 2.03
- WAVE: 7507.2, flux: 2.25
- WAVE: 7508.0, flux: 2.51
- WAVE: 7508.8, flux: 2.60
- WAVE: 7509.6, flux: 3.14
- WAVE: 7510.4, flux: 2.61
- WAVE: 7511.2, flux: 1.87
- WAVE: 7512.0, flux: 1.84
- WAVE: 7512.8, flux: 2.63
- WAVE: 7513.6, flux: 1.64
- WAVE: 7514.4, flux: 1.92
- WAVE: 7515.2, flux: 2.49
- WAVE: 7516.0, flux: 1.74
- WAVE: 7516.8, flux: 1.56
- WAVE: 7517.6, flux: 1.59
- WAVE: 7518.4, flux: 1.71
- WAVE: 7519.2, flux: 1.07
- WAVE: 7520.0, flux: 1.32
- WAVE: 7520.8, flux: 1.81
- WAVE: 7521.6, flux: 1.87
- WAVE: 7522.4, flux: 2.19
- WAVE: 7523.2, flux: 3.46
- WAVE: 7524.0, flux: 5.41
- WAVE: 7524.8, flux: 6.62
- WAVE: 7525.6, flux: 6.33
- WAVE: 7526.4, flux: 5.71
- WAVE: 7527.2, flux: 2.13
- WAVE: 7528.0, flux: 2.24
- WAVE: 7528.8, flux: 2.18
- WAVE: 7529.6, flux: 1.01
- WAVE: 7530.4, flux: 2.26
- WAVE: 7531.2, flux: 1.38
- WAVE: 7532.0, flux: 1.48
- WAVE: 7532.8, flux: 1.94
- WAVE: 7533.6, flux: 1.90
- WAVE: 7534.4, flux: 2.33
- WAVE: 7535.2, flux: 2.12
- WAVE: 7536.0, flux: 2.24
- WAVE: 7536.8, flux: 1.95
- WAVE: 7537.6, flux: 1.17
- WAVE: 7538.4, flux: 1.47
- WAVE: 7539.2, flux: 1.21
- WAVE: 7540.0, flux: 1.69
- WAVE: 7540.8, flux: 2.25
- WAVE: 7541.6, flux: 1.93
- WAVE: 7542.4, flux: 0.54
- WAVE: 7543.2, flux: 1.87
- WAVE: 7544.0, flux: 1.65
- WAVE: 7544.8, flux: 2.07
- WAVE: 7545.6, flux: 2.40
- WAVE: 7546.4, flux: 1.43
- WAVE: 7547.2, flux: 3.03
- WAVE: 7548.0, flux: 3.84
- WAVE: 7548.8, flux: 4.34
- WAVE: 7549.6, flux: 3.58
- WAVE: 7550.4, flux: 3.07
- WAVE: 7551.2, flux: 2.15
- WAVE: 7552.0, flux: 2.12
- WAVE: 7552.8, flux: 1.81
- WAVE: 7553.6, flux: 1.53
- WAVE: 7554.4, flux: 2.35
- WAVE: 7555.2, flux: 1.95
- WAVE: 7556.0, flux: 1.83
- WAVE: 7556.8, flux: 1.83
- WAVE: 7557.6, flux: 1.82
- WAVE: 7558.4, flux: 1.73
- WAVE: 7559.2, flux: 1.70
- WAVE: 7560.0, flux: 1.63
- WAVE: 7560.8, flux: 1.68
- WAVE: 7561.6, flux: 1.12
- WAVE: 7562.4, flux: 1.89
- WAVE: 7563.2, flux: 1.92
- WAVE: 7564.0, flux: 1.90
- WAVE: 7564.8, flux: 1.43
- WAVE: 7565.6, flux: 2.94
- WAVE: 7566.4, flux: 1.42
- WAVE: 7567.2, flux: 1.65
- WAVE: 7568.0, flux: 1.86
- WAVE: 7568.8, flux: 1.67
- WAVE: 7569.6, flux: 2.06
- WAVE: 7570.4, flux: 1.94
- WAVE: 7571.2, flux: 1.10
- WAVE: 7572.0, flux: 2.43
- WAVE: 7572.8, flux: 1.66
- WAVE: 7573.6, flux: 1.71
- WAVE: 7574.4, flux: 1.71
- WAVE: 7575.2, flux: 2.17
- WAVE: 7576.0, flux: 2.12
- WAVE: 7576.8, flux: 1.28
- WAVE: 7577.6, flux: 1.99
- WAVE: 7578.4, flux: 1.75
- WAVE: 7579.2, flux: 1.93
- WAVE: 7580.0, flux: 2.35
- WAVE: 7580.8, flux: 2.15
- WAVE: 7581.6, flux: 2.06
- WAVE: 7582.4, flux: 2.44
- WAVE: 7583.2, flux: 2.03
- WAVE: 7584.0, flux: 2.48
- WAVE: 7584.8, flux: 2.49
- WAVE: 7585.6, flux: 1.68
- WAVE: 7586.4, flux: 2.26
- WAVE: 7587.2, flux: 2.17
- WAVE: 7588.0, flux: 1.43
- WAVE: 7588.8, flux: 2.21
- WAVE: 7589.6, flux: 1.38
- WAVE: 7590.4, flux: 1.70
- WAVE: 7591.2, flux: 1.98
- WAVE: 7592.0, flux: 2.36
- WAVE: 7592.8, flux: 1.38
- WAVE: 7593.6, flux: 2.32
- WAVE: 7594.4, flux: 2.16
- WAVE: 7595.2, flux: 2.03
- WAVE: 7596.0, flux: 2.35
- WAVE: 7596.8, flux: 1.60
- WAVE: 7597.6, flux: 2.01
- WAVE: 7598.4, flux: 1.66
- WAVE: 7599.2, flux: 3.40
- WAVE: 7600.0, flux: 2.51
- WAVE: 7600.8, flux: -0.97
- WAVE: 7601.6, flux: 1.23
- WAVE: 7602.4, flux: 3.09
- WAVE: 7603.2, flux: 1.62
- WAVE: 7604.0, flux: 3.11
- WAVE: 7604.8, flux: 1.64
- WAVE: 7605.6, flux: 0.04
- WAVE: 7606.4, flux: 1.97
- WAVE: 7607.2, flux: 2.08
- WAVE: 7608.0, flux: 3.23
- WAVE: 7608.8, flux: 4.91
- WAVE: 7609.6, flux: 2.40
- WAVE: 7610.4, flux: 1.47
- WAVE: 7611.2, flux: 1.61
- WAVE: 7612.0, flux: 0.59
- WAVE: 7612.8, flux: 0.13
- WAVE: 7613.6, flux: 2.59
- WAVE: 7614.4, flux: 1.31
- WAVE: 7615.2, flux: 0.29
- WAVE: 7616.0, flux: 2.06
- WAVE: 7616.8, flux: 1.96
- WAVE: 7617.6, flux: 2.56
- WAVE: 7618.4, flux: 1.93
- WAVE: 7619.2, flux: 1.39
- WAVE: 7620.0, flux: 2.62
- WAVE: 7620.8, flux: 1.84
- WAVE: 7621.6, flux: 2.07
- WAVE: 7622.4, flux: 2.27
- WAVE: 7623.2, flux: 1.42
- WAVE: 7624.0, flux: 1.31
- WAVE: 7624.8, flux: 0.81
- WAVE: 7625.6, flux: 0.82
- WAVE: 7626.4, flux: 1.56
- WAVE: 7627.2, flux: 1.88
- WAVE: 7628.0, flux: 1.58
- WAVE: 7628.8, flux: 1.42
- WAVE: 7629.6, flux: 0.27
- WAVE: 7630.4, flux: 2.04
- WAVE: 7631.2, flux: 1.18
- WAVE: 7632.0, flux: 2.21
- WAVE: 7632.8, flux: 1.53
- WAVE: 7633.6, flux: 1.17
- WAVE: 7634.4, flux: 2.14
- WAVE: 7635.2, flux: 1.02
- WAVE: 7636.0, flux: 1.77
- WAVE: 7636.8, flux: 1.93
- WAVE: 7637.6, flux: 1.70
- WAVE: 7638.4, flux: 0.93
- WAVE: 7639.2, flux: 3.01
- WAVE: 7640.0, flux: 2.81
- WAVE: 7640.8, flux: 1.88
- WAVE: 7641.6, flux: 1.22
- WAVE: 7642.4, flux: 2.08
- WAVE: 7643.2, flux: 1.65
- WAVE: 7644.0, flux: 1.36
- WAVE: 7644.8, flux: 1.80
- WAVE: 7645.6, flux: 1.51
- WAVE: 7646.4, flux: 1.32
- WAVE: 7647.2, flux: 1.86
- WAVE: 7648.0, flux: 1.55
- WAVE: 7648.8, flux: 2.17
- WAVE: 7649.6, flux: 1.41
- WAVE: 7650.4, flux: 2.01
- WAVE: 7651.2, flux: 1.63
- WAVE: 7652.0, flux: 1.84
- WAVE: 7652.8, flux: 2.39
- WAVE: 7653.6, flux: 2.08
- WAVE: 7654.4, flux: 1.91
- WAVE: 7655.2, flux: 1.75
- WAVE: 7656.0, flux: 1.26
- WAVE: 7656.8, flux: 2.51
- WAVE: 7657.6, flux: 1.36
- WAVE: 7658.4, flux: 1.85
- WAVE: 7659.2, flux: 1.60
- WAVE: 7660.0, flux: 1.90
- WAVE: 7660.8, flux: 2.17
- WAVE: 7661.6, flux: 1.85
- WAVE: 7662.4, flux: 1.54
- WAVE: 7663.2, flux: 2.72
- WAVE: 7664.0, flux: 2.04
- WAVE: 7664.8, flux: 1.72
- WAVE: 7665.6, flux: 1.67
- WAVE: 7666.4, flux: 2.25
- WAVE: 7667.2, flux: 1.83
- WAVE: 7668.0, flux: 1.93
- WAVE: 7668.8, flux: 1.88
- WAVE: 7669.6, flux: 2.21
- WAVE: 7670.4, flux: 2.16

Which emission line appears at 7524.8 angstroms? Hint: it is Halpha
